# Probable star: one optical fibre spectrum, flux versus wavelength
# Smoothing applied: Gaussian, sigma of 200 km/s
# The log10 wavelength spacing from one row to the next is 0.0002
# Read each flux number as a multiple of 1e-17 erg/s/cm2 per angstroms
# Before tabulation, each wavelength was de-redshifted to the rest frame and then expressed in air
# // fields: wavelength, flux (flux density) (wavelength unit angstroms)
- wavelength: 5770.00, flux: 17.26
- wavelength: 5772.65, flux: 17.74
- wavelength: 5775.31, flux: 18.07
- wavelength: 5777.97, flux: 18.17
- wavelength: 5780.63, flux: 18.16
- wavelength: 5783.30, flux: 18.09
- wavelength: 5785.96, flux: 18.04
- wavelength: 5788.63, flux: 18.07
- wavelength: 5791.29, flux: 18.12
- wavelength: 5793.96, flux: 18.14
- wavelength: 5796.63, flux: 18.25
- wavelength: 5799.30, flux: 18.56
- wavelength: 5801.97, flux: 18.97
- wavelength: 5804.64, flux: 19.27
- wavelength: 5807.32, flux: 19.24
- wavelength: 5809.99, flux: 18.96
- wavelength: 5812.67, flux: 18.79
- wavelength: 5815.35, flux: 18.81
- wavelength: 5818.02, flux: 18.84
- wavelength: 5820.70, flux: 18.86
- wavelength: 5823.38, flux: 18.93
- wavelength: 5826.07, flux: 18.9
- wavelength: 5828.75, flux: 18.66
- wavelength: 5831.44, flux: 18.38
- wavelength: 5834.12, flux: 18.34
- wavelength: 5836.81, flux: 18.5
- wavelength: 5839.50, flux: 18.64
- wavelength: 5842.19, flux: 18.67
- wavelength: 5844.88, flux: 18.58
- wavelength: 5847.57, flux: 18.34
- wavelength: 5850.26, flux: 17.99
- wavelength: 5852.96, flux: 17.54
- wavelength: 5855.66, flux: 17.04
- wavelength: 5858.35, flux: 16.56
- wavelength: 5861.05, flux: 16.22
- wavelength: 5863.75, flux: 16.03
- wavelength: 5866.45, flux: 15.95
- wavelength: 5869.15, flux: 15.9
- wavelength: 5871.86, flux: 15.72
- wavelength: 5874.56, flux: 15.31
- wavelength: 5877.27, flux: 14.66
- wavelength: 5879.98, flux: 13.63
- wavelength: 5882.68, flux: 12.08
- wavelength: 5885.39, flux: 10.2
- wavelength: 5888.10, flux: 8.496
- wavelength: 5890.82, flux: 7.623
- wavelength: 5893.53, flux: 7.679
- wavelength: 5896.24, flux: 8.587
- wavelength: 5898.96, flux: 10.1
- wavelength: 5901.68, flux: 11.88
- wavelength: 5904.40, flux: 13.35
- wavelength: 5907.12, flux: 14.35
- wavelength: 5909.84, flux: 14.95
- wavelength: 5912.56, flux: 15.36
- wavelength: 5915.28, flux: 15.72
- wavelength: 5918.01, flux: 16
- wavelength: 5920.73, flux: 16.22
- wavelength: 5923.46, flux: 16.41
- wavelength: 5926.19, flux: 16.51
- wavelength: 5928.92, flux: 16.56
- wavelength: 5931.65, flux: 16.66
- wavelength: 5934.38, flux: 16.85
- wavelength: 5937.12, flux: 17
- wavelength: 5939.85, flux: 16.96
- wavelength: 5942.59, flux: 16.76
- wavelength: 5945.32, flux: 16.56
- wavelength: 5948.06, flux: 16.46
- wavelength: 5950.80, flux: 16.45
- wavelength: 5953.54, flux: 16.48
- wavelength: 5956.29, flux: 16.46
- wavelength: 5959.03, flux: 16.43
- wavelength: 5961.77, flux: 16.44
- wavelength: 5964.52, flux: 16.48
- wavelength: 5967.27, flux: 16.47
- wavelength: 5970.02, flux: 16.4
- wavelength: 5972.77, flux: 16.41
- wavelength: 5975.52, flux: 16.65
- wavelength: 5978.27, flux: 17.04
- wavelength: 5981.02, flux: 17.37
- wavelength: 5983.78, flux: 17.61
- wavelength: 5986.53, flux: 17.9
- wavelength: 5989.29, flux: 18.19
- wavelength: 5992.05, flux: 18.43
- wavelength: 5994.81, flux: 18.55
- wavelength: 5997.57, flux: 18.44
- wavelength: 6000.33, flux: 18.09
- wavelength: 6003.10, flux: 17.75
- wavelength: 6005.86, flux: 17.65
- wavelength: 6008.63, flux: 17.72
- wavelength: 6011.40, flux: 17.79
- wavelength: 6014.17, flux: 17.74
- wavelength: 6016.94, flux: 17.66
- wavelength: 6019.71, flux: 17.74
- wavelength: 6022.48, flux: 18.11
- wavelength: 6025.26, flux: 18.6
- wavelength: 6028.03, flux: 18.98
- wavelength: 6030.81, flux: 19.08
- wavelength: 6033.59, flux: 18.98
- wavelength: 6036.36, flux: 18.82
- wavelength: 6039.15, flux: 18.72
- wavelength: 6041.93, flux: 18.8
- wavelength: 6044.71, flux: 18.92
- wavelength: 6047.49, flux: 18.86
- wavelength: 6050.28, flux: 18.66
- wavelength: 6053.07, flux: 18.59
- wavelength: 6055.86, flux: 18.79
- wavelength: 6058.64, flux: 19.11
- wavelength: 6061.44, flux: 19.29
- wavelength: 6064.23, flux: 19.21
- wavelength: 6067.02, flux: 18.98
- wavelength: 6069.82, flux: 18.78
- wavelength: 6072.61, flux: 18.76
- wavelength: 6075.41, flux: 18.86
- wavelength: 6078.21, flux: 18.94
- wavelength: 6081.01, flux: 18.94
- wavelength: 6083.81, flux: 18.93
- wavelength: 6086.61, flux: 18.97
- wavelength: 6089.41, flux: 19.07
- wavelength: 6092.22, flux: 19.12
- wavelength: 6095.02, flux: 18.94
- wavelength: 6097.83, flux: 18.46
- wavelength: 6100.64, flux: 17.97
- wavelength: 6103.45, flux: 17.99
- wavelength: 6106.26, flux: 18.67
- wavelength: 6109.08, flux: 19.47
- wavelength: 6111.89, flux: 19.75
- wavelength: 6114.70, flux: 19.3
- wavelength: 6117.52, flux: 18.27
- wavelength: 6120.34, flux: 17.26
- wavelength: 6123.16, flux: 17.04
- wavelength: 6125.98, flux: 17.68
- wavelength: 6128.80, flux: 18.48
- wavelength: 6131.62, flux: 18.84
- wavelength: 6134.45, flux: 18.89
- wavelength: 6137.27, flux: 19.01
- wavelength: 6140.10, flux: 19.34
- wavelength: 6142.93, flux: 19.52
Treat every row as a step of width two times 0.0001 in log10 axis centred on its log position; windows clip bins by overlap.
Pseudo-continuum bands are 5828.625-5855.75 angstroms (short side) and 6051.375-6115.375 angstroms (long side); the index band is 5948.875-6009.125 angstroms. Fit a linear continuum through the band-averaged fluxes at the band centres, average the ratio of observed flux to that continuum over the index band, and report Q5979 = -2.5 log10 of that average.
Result 0.085 mag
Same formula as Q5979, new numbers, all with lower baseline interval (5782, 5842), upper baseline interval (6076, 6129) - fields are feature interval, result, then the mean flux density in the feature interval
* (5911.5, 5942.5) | 0.14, 16.4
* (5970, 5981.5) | 0.11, 16.8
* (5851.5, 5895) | 0.33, 13.8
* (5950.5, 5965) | 0.13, 16.5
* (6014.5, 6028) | 0.03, 18.1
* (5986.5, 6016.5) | 0.04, 18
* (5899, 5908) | 0.42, 12.7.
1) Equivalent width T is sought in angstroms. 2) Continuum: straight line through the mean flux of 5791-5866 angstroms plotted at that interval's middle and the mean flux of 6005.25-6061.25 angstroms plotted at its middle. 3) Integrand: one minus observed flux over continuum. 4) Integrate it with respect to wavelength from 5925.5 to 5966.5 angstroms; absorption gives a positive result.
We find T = 4.0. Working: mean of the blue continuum 18.3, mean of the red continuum 18.5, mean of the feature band 16.6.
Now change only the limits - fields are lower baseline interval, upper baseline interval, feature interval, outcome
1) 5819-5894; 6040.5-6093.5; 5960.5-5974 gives 0.82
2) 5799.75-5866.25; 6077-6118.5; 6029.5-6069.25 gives -0.34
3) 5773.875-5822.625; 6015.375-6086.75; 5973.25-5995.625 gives 1.27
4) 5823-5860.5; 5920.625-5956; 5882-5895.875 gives 6.68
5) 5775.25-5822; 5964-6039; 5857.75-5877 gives 2.57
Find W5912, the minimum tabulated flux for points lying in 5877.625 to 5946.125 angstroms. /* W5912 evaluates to 7.623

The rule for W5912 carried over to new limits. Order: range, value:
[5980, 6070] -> 17.37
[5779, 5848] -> 18.04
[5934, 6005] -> 16.4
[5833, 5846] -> 18.34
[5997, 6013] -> 17.65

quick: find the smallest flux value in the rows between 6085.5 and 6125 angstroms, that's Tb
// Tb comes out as 17.04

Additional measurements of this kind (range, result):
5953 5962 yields 16.43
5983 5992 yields 17.61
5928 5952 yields 16.45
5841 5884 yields 12.08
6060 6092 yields 18.76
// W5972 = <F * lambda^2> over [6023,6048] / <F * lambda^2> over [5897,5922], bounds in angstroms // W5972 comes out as 1.4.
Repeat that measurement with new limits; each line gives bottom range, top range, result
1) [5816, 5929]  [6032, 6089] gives 1.31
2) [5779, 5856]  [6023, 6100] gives 1.11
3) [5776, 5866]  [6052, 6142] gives 1.13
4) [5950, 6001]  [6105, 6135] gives 1.13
